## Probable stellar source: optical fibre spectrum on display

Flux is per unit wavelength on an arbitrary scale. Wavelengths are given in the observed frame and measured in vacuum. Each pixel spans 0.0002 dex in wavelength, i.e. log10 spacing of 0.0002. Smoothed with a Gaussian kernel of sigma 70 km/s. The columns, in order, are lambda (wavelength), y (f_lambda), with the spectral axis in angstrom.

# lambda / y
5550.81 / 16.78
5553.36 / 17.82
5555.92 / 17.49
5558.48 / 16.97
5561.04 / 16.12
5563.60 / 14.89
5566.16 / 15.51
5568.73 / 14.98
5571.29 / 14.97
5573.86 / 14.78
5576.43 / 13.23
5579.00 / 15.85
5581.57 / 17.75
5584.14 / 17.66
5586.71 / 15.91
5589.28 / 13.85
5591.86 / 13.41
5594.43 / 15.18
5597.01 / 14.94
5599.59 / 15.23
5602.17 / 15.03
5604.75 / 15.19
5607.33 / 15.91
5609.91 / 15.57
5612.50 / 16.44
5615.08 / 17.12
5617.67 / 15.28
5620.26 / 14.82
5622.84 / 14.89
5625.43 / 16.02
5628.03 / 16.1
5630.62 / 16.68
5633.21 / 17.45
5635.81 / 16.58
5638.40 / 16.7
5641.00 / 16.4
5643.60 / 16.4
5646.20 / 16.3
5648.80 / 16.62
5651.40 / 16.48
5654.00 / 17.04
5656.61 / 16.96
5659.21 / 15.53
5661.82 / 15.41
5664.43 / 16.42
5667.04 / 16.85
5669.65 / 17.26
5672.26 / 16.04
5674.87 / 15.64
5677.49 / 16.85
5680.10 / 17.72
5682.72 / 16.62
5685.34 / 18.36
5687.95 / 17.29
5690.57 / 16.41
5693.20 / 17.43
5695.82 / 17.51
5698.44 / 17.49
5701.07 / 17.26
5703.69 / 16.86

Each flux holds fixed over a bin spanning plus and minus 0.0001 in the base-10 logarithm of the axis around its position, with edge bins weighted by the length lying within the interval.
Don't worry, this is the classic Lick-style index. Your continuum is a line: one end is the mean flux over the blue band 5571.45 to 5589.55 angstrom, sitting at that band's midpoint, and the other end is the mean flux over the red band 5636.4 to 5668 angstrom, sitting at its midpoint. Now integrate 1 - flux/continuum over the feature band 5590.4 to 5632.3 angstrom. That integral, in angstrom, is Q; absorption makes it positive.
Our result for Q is 1.25 angstrom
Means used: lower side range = 15.6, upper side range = 16.4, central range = 15.5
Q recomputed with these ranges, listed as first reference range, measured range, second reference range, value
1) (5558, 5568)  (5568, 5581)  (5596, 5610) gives 0.57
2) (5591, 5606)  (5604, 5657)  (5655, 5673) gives -2.14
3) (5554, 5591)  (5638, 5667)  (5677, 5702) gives 0.70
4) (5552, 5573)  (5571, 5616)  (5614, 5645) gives 1.92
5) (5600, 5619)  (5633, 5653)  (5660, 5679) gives -0.61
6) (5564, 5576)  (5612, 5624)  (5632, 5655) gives 0.28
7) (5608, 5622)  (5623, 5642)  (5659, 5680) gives -0.55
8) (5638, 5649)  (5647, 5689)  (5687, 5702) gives 0.34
